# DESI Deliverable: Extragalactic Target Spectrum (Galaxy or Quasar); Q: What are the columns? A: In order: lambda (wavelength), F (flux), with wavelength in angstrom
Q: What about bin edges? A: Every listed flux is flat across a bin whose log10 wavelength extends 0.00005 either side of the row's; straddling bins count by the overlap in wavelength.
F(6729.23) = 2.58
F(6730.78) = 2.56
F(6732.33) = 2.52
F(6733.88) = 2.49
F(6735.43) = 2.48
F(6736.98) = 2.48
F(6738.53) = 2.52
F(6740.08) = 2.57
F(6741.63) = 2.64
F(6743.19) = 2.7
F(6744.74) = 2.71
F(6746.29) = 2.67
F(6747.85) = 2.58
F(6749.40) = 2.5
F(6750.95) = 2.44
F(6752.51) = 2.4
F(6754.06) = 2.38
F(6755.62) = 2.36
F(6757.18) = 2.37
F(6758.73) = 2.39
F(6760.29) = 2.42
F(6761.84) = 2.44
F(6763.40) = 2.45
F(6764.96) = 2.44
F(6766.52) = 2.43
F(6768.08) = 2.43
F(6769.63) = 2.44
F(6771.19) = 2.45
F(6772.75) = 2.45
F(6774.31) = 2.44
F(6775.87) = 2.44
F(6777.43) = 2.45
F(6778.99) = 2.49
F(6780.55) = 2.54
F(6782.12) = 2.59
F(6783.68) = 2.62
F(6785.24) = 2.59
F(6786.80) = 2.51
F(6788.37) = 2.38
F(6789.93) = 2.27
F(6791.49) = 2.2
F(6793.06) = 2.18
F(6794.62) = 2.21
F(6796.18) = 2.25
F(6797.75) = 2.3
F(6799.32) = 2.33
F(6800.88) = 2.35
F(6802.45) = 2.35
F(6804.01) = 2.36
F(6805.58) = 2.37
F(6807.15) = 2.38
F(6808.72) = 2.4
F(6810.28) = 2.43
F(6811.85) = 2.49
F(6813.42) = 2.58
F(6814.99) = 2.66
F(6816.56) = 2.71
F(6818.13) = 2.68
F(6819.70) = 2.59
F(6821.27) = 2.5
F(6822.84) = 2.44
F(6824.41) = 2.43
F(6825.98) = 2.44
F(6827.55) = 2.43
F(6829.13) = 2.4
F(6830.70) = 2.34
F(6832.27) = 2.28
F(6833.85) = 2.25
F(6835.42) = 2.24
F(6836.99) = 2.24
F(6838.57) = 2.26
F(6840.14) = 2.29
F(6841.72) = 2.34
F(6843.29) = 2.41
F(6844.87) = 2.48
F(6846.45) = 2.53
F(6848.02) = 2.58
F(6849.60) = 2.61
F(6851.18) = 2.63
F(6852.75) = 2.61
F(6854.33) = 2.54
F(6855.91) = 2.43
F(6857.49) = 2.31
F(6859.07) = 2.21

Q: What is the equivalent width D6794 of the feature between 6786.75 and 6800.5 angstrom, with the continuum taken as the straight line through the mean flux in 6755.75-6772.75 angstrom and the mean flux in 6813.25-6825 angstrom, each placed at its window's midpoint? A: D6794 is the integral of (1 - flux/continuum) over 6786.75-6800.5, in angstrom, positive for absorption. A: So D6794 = 1.2 angstrom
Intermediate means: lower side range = 2.42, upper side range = 2.58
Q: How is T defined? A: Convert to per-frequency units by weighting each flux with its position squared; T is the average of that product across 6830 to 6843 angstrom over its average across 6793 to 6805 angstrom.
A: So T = 1.0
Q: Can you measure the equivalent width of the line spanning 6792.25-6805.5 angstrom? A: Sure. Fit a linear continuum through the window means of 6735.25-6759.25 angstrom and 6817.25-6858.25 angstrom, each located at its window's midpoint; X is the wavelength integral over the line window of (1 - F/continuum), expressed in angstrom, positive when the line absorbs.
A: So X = 0.9 angstrom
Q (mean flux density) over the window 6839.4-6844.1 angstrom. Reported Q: 2.35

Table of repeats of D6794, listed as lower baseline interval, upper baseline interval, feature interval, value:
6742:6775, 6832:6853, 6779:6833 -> 0.15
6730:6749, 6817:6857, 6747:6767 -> 0.94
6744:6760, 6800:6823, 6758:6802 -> 1.28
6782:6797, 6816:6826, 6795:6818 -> 0.35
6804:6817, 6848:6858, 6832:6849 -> 1.07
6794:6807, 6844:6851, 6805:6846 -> 0.24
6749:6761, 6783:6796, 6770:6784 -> -0.66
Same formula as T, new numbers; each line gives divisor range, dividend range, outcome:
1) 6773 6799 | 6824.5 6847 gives 0.99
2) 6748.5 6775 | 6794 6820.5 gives 1.02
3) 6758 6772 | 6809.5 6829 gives 1.06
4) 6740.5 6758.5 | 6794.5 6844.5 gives 0.97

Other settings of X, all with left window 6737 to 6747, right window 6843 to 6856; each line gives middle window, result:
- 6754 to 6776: 1.56 angstrom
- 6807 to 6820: 0.09 angstrom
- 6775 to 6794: 1.15 angstrom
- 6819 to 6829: 0.38 angstrom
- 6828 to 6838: 1.02 angstrom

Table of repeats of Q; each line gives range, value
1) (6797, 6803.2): 2.33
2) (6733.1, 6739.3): 2.49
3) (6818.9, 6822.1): 2.55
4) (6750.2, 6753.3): 2.42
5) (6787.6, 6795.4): 2.25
